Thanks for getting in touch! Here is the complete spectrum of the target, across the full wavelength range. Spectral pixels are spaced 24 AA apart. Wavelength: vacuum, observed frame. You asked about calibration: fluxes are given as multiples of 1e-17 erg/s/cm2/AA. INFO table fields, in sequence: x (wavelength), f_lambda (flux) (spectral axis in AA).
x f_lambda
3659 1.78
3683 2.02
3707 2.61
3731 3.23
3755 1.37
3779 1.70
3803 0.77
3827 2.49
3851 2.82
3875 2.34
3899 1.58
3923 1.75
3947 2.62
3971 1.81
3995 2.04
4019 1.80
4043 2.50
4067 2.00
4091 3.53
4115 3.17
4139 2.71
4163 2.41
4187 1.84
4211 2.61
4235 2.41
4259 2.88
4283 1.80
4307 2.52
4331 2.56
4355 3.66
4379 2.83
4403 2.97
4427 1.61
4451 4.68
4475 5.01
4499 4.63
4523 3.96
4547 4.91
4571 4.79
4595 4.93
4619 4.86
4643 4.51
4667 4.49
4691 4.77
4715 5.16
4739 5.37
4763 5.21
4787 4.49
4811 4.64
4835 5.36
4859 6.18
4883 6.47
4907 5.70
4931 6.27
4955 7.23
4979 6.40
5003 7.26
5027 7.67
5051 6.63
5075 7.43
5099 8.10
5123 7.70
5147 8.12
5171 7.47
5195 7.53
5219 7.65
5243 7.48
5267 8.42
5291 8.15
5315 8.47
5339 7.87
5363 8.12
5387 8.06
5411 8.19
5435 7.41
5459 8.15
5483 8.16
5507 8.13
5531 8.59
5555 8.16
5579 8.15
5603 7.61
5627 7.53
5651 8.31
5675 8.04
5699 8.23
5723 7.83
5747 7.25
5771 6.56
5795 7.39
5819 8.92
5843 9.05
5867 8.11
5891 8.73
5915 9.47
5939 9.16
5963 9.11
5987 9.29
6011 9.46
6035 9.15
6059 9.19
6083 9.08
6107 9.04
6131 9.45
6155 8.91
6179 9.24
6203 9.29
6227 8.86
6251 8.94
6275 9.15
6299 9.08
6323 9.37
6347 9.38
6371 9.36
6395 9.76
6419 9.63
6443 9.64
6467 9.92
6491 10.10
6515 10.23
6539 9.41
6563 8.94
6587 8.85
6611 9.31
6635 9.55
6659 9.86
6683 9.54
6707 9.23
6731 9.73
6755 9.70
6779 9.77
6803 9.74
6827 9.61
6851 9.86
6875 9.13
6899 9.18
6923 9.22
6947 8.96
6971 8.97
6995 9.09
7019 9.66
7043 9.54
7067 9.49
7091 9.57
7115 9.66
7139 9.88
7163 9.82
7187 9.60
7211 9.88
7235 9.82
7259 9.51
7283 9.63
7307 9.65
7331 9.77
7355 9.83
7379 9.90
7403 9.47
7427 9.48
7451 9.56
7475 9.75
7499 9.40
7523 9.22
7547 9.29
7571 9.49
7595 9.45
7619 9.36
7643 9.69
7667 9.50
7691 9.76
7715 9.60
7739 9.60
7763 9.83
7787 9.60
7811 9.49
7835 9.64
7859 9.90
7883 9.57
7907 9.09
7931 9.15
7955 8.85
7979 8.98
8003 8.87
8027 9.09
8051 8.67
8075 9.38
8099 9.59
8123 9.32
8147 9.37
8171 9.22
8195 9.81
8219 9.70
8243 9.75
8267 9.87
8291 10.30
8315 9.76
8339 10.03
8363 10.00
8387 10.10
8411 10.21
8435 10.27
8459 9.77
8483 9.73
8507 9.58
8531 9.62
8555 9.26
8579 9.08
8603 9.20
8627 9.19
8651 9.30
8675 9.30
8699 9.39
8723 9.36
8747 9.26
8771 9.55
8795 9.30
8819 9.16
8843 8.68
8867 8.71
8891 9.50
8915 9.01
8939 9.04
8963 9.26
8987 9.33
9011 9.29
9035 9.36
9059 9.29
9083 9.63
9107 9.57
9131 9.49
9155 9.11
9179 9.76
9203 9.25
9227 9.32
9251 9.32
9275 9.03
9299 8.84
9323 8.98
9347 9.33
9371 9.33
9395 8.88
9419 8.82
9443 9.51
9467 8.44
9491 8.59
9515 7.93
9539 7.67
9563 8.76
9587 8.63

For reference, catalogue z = 0.115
